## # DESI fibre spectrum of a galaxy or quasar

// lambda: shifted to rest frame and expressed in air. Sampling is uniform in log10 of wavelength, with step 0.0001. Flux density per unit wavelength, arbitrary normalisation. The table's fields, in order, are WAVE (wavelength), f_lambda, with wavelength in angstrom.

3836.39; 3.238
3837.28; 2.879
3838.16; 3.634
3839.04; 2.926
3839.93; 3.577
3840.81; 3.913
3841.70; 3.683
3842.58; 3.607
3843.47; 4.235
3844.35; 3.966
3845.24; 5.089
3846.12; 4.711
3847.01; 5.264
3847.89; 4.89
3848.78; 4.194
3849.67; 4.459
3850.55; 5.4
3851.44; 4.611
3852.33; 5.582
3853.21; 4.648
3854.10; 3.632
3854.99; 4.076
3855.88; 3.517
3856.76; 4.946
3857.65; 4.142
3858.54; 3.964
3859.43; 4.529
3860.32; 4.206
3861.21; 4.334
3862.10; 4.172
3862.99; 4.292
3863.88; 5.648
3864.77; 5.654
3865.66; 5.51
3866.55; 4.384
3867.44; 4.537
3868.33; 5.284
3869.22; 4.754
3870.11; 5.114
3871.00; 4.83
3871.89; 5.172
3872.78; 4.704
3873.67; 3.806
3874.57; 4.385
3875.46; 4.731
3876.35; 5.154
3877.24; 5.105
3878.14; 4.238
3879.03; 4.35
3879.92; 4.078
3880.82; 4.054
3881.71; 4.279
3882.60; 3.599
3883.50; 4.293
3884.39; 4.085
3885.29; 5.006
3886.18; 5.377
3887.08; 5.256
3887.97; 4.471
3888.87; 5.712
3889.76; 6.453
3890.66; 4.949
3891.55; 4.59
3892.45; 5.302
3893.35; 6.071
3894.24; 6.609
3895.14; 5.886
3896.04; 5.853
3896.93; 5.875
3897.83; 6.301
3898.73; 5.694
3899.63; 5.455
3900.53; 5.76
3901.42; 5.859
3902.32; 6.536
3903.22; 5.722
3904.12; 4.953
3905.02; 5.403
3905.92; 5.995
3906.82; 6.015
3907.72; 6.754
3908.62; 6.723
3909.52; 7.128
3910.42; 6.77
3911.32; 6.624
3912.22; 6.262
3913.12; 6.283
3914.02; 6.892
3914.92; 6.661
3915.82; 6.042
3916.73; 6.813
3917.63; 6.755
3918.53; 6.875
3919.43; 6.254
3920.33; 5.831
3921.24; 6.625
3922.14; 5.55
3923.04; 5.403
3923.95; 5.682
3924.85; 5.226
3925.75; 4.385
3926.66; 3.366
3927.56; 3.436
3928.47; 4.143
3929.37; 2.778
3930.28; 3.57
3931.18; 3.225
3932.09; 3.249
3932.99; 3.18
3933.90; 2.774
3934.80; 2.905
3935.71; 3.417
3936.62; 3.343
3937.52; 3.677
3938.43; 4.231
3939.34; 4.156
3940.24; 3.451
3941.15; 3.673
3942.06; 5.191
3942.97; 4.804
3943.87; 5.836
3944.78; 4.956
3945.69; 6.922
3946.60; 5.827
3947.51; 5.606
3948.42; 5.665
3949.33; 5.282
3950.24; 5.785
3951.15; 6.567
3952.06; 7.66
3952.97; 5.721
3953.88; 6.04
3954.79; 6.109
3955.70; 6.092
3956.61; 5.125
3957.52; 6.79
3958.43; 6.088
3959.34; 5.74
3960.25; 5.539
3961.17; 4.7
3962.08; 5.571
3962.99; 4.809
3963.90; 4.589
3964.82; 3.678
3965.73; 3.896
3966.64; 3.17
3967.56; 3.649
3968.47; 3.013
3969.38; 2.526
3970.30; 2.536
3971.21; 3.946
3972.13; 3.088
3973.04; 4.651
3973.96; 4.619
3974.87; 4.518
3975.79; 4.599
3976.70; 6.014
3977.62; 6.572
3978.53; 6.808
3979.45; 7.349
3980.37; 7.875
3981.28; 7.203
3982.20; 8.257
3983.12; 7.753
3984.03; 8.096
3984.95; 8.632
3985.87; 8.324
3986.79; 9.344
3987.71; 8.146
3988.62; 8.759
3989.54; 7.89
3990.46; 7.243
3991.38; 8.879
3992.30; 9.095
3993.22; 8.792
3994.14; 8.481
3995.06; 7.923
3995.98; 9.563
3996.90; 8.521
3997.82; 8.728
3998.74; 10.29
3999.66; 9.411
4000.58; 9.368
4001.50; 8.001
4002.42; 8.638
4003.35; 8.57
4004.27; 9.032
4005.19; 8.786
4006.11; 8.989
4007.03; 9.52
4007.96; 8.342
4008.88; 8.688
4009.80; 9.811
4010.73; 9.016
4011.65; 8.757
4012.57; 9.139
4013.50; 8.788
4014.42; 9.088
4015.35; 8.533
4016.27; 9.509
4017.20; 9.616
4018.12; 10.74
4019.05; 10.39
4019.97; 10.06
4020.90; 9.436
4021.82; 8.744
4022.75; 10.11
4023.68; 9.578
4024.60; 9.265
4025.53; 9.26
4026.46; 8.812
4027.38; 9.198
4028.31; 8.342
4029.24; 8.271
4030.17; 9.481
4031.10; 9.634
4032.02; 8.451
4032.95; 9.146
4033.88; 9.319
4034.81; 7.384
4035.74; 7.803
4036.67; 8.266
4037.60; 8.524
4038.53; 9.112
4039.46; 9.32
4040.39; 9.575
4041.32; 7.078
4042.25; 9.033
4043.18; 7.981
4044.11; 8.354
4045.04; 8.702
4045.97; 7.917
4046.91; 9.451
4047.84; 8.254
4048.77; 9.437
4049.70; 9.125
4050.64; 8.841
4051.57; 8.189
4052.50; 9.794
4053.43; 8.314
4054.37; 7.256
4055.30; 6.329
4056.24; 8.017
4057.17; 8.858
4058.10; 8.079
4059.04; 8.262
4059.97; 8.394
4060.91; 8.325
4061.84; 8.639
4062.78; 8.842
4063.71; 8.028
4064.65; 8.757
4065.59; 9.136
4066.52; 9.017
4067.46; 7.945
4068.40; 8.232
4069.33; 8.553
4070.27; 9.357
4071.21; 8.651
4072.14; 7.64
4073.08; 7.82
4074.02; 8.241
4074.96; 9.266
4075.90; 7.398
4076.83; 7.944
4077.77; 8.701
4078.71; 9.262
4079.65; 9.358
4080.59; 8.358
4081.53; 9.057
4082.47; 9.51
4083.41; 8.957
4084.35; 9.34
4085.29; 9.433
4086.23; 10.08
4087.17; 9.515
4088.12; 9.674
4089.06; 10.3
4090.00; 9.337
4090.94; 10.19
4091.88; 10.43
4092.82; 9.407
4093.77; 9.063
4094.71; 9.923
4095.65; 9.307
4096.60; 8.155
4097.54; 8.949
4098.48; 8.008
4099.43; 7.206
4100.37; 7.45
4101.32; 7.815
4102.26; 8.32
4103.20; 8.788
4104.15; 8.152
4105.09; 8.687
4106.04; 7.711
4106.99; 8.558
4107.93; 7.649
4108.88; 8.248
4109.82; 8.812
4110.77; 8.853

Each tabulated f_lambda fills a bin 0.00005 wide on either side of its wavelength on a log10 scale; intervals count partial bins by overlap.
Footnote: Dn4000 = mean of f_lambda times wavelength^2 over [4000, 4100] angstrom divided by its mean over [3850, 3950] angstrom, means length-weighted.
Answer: 1.89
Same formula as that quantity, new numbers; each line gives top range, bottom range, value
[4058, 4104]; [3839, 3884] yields 2.19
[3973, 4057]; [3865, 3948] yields 1.76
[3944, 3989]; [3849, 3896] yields 1.27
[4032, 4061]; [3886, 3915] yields 1.53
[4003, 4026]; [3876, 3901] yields 1.92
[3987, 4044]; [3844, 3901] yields 1.97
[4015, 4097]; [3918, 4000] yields 1.62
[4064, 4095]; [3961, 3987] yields 1.73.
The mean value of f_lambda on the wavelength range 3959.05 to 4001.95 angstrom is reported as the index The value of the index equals 6.61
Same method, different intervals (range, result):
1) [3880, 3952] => 5.25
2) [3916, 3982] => 4.97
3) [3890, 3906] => 5.71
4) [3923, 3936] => 3.73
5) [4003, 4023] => 9.25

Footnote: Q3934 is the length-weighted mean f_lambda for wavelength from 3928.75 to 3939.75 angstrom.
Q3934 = 3.38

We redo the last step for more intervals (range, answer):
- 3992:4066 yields 8.83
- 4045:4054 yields 8.79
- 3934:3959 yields 5.19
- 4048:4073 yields 8.45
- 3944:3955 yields 6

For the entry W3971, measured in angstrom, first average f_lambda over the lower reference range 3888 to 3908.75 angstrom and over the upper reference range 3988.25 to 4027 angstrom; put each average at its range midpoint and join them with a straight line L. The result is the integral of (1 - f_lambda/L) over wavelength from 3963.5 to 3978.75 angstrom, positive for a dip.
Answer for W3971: 7.3 angstrom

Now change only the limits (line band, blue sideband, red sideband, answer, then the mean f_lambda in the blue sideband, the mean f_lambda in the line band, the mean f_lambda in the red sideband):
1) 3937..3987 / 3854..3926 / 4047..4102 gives 8.94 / 5.33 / 5.48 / 8.72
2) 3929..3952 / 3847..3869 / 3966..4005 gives 6.57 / 4.62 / 4.47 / 7.09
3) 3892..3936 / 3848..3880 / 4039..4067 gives 1.18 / 4.62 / 5.45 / 8.51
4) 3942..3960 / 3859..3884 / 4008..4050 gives 2.42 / 4.61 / 5.9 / 8.98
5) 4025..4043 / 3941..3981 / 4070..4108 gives -3.61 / 5.23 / 8.73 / 8.81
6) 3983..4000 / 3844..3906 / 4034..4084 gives -3.39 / 4.93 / 8.64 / 8.51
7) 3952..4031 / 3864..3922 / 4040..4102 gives -1.81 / 5.51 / 7.51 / 8.69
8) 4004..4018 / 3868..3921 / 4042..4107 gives -2.81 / 5.53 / 9.09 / 8.68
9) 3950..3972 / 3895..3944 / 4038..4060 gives 4.54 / 5.21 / 4.93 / 8.49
